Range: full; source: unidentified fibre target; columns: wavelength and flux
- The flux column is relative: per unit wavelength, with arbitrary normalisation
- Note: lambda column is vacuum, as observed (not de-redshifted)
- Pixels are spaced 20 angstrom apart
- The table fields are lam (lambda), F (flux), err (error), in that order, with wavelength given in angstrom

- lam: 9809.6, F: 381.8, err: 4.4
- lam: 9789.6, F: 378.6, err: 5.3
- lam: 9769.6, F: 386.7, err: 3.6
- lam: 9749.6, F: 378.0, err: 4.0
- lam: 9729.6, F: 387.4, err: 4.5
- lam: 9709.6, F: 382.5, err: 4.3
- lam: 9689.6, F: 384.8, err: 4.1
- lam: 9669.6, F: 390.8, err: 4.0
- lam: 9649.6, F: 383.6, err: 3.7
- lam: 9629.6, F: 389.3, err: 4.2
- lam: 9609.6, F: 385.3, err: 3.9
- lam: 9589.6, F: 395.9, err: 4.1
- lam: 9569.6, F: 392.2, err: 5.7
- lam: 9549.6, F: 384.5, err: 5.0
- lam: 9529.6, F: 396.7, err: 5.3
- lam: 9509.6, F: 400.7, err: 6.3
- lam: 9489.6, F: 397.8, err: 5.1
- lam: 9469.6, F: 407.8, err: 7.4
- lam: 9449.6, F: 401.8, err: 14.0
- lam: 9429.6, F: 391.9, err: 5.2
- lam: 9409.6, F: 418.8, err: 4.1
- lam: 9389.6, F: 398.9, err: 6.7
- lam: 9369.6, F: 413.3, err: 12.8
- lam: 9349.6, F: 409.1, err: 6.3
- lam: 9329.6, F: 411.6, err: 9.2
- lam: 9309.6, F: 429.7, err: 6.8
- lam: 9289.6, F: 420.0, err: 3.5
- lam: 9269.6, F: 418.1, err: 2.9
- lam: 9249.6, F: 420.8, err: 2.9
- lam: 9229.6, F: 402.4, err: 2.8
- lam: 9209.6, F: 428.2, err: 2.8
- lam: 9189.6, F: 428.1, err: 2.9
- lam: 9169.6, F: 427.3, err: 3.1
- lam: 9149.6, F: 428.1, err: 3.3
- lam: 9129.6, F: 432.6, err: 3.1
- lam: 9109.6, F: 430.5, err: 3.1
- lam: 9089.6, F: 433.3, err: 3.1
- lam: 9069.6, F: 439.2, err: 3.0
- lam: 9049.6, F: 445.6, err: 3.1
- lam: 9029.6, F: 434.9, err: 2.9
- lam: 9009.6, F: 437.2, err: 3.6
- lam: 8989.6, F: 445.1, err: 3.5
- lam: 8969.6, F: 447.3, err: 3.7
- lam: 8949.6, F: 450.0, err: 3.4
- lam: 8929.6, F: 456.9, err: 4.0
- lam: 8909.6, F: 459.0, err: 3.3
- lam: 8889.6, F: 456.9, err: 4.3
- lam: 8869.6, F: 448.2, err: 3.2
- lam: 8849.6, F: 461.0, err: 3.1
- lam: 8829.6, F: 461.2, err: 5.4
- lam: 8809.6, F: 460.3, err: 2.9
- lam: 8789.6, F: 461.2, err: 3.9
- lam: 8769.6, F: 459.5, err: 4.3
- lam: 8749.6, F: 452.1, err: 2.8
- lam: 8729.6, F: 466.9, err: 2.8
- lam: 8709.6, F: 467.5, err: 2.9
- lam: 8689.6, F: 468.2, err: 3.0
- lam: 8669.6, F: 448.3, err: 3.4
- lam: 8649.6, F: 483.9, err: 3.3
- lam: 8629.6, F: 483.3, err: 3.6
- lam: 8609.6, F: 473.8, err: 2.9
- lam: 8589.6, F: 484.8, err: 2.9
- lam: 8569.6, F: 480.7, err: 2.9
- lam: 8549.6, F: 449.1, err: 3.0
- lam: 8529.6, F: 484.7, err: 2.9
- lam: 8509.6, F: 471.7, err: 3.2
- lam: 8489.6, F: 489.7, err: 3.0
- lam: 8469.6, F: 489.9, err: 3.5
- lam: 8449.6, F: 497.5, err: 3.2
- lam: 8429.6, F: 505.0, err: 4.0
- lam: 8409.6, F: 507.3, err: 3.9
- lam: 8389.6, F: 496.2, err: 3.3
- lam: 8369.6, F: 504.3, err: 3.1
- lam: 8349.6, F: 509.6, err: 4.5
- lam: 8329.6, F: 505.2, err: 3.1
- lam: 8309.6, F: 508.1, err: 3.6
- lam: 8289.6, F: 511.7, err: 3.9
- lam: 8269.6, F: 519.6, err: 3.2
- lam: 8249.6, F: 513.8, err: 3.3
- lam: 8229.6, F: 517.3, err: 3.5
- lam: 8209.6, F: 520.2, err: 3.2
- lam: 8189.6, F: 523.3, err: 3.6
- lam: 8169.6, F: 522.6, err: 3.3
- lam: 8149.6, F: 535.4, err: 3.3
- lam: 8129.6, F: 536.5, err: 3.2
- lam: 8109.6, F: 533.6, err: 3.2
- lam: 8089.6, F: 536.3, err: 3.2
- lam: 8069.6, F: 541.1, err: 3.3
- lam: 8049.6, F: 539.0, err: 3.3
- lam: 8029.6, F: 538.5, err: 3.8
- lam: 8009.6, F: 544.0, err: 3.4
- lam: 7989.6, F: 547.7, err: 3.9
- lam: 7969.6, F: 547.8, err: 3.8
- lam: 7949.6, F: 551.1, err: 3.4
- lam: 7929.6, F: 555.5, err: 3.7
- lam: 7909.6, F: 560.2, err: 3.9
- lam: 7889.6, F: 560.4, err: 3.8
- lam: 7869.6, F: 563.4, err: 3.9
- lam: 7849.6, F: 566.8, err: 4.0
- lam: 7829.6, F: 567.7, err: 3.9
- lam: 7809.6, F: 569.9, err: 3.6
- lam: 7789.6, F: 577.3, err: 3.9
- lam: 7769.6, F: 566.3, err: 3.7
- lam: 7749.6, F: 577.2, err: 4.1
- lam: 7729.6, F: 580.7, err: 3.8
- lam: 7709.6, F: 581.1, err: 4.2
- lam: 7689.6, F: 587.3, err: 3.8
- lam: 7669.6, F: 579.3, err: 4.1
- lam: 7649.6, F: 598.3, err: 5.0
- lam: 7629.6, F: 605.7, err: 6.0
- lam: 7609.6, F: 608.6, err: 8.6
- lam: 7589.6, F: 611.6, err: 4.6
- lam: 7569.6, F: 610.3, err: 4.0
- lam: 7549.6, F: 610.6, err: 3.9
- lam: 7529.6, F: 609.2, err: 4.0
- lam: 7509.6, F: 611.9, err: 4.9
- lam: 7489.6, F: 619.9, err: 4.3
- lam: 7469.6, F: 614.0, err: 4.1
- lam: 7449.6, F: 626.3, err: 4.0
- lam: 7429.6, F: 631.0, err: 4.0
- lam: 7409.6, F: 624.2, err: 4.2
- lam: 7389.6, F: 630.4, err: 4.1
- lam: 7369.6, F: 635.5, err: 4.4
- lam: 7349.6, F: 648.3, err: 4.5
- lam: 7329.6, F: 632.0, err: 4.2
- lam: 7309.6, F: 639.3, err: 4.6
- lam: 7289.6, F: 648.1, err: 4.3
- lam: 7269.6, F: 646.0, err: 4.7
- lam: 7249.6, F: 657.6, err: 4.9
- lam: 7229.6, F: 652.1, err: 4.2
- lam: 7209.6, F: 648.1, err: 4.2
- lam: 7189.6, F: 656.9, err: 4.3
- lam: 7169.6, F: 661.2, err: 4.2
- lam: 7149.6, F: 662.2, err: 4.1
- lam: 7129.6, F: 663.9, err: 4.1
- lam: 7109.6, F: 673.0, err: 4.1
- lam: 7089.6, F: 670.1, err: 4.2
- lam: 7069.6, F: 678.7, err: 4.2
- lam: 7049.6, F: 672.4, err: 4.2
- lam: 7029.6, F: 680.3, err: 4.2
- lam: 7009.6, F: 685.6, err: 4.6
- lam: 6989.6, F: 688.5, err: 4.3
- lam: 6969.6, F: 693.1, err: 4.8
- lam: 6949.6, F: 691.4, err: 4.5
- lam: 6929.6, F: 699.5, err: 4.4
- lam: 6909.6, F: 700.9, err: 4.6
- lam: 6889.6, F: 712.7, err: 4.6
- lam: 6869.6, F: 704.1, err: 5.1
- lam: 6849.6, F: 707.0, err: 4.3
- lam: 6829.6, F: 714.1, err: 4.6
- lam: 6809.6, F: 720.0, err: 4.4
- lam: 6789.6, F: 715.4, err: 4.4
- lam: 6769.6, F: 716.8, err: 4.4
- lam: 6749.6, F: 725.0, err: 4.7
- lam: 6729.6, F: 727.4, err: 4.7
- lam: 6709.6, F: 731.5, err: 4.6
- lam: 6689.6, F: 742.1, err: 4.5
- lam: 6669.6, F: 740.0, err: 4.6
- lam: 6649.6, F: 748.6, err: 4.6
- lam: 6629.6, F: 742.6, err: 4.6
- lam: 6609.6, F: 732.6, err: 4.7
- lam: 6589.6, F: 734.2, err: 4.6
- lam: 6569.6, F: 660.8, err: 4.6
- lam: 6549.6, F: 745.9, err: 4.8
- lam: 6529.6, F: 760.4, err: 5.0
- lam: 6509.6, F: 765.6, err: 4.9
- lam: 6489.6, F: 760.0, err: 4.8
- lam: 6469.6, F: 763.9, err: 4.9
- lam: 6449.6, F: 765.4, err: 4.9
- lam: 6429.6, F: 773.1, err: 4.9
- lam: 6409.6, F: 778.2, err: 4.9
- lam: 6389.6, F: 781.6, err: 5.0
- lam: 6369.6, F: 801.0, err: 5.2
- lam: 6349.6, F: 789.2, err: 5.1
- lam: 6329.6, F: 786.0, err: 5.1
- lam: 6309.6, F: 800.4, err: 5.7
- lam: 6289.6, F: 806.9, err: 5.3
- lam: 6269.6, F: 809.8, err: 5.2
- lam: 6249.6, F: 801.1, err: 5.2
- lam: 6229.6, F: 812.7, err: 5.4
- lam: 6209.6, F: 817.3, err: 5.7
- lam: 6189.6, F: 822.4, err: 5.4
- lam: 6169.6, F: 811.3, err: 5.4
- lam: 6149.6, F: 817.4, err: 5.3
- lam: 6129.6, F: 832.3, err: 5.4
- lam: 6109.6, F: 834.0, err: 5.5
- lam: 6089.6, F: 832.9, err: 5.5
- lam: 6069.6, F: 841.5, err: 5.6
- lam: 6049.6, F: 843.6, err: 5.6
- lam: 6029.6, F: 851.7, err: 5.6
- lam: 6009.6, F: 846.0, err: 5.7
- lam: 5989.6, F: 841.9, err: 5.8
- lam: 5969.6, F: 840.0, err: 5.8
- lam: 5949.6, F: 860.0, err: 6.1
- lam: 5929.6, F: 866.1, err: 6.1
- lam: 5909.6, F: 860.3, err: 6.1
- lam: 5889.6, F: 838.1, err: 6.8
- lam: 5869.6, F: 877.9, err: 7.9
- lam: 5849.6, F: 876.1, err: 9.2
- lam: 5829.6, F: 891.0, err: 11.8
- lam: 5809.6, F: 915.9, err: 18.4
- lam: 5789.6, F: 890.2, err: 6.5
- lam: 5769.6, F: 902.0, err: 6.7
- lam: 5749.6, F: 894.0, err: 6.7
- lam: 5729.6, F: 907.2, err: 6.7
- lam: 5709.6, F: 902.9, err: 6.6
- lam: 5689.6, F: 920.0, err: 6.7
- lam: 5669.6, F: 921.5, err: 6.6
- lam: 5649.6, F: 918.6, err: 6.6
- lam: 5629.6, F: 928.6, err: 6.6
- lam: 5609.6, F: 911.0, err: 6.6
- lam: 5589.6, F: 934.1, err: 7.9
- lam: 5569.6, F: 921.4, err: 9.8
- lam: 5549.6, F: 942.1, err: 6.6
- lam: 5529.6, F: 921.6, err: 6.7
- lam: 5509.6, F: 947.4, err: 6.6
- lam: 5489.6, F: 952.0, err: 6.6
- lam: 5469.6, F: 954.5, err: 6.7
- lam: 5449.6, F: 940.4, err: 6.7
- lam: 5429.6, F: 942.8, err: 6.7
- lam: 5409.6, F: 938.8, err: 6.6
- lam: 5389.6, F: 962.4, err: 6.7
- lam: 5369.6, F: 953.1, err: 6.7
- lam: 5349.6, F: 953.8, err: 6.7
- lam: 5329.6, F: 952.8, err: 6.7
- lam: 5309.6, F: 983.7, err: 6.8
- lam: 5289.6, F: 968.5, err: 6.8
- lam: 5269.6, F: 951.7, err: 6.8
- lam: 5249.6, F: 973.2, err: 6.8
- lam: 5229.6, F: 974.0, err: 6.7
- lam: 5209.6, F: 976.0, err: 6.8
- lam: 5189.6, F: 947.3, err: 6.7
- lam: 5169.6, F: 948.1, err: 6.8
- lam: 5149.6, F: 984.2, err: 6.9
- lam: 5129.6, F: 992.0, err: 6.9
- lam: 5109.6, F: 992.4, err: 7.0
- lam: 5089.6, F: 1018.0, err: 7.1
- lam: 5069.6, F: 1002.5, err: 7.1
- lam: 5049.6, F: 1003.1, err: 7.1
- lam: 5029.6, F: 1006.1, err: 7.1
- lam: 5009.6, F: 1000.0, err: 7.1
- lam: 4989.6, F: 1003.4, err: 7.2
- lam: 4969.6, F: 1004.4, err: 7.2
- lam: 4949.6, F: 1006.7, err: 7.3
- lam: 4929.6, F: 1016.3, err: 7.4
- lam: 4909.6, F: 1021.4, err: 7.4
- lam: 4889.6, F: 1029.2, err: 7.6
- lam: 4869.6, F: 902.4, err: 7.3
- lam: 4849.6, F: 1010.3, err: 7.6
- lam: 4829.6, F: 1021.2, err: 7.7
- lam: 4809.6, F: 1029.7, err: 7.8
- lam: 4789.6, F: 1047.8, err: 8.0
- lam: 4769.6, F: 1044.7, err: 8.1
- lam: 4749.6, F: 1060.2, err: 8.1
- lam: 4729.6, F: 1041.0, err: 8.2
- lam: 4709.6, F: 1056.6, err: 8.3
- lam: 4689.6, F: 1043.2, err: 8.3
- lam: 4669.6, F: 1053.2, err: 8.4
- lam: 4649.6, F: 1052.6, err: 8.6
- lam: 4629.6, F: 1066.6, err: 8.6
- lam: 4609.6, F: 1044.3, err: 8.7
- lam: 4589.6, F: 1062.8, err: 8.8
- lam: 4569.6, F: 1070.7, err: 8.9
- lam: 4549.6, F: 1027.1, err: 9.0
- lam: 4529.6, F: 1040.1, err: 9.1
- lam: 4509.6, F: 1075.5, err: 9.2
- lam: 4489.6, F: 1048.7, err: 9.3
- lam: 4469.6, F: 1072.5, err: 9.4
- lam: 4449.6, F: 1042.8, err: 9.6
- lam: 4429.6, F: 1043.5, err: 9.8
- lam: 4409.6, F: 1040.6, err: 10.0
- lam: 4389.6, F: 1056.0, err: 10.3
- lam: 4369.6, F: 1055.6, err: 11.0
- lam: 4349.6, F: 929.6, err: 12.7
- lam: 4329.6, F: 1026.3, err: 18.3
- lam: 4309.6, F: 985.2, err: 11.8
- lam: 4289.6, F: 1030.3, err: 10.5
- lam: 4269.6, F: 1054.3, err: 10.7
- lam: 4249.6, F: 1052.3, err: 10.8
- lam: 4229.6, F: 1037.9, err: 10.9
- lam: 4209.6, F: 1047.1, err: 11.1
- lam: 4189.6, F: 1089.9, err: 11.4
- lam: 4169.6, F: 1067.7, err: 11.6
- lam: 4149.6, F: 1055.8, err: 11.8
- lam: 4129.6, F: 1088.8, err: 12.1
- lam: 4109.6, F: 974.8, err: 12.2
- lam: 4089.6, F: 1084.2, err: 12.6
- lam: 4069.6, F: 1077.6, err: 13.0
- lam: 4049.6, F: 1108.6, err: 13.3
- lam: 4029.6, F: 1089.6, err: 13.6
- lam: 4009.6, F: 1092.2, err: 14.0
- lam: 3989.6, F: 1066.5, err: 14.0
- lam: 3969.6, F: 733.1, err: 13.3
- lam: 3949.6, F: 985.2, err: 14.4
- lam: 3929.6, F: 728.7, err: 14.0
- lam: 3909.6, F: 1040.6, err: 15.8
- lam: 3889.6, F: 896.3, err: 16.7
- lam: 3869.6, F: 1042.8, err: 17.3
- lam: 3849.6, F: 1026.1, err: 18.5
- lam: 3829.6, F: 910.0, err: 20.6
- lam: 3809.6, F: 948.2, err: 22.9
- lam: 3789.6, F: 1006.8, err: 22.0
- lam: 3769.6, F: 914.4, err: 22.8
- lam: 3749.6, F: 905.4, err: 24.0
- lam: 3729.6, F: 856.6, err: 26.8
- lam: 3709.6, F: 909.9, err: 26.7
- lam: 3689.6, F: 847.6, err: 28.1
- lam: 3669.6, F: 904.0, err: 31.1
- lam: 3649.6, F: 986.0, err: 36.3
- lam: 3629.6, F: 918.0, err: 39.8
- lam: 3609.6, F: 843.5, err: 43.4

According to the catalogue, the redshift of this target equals 0.000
